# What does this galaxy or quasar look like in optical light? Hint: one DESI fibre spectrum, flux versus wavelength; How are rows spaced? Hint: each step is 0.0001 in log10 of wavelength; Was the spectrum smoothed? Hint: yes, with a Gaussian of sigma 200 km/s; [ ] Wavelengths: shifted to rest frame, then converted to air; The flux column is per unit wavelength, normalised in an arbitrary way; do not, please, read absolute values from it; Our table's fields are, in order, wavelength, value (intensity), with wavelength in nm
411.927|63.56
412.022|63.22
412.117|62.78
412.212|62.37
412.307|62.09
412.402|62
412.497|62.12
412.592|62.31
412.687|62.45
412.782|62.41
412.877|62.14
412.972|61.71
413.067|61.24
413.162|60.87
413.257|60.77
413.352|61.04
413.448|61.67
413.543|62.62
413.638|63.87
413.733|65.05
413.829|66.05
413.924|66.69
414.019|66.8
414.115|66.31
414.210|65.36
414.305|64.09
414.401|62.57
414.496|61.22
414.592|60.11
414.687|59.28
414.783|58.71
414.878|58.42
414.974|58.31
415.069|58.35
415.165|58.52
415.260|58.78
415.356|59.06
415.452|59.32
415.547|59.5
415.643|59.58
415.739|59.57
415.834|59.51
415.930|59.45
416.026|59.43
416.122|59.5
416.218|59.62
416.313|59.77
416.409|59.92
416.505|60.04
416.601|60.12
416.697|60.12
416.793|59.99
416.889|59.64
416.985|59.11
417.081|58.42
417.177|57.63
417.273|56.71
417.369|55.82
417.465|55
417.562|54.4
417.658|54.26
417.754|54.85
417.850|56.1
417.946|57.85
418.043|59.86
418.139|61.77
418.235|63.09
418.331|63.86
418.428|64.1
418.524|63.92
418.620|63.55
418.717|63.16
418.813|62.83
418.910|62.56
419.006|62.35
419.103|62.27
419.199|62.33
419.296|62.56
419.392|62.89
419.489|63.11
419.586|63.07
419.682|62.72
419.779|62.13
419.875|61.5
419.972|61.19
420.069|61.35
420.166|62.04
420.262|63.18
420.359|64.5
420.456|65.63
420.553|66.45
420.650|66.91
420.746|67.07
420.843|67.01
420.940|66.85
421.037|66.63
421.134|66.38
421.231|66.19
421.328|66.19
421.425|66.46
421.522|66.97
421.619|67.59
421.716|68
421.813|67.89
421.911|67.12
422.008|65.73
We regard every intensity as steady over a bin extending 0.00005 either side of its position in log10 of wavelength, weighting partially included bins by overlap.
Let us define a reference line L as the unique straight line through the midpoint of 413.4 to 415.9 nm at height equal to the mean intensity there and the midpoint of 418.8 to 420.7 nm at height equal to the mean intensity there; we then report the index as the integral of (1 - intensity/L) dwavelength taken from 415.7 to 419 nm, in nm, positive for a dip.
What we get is 0.14 nm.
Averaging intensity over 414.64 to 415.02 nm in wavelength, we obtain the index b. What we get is 58.6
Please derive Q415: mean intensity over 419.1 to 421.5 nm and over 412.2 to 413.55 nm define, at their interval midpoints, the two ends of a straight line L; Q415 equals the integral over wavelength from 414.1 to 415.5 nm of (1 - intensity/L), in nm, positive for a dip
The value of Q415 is 0.05 nm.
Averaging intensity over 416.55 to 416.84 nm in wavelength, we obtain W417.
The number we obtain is 60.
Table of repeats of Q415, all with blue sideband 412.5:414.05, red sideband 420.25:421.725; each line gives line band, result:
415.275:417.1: 0.13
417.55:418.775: 0.09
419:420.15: 0.06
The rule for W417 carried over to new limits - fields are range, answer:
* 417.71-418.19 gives 58.2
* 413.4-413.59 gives 62.1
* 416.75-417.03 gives 59.6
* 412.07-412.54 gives 62.2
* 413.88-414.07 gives 66.6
